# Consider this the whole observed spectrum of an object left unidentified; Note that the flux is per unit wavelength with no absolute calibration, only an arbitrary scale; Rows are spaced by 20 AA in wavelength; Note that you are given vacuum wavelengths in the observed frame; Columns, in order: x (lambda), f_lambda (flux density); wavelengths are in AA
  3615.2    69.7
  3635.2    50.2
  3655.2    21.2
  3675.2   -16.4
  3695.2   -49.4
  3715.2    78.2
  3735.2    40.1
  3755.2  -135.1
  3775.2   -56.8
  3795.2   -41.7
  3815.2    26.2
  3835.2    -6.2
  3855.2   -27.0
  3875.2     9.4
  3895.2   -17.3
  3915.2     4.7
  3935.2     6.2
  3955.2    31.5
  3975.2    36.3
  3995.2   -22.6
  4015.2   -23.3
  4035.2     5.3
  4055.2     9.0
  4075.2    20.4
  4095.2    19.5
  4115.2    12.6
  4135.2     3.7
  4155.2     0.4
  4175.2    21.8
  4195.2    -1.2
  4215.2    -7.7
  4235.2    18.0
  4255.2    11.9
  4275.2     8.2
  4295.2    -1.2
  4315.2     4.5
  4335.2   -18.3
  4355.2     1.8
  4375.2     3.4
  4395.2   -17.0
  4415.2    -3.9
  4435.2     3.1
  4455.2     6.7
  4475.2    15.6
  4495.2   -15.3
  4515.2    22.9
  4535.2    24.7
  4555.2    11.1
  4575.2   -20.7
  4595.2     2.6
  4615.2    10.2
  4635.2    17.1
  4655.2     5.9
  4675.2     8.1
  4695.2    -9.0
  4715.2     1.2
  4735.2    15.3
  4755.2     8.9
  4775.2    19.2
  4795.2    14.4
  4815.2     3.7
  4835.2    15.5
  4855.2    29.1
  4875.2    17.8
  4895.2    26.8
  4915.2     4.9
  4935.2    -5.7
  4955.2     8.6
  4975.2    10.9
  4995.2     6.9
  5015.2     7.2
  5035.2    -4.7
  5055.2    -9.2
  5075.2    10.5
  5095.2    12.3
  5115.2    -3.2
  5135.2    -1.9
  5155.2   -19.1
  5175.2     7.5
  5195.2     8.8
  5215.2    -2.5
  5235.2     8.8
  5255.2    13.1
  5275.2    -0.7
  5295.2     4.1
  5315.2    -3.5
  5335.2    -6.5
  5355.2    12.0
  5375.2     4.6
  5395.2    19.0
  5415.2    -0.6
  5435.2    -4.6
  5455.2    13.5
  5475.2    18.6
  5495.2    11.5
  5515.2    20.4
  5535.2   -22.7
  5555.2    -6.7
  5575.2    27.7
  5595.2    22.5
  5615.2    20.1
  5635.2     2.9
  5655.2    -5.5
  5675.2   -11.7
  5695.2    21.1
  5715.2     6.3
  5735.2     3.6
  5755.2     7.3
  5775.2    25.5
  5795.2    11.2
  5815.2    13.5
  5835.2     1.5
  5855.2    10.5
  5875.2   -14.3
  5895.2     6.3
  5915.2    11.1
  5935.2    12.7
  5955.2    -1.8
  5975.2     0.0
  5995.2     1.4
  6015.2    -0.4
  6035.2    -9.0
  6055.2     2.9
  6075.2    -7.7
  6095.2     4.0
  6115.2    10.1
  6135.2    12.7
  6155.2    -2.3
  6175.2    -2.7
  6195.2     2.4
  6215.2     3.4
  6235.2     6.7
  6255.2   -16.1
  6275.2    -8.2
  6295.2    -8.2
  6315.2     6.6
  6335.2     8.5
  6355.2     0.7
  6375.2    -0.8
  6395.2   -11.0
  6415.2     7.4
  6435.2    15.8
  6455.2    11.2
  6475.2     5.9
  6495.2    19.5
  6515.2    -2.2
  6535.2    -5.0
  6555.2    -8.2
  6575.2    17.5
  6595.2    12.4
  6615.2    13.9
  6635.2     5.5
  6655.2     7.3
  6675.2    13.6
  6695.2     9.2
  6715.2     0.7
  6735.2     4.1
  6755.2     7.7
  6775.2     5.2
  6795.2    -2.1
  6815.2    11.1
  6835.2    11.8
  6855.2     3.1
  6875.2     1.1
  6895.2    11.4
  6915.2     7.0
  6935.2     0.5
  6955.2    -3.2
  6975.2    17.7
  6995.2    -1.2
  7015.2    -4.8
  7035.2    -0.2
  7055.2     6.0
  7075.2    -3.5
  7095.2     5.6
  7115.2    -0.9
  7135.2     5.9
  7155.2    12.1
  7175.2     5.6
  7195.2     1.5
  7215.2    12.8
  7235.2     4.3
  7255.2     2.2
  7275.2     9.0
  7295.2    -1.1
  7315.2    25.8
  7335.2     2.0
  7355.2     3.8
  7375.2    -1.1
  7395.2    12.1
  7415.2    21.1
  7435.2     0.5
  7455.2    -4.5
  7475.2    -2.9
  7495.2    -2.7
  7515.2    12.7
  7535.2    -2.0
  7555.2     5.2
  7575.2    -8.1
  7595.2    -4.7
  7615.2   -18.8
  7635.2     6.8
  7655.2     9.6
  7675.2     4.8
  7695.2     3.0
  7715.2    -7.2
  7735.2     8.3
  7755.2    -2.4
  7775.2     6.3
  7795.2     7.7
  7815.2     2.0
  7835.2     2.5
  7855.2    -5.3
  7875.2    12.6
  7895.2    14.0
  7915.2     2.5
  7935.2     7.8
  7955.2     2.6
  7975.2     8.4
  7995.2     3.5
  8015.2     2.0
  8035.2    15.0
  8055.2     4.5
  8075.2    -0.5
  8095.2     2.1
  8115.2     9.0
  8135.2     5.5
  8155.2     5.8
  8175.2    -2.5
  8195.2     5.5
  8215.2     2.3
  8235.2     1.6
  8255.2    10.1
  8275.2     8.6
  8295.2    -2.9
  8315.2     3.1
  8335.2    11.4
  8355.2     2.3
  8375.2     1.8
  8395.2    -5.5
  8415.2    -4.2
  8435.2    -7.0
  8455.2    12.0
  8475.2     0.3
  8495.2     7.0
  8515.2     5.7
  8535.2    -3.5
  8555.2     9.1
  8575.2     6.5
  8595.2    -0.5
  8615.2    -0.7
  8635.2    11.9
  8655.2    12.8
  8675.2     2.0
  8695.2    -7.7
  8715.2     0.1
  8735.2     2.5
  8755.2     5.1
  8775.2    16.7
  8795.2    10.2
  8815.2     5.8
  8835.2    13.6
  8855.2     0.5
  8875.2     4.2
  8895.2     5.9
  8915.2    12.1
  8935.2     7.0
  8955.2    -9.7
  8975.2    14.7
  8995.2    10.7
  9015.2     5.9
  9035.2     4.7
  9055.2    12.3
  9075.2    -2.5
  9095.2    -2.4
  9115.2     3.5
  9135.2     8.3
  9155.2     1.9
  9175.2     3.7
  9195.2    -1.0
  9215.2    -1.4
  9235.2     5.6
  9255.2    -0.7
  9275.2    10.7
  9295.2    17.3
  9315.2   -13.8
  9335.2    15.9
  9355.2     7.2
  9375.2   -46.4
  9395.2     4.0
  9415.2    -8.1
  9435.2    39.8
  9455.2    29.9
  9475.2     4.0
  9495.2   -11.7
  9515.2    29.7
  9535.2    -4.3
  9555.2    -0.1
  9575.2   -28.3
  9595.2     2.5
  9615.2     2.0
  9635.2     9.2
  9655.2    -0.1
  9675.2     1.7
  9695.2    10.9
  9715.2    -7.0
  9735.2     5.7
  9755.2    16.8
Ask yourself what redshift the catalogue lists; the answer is 1.503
